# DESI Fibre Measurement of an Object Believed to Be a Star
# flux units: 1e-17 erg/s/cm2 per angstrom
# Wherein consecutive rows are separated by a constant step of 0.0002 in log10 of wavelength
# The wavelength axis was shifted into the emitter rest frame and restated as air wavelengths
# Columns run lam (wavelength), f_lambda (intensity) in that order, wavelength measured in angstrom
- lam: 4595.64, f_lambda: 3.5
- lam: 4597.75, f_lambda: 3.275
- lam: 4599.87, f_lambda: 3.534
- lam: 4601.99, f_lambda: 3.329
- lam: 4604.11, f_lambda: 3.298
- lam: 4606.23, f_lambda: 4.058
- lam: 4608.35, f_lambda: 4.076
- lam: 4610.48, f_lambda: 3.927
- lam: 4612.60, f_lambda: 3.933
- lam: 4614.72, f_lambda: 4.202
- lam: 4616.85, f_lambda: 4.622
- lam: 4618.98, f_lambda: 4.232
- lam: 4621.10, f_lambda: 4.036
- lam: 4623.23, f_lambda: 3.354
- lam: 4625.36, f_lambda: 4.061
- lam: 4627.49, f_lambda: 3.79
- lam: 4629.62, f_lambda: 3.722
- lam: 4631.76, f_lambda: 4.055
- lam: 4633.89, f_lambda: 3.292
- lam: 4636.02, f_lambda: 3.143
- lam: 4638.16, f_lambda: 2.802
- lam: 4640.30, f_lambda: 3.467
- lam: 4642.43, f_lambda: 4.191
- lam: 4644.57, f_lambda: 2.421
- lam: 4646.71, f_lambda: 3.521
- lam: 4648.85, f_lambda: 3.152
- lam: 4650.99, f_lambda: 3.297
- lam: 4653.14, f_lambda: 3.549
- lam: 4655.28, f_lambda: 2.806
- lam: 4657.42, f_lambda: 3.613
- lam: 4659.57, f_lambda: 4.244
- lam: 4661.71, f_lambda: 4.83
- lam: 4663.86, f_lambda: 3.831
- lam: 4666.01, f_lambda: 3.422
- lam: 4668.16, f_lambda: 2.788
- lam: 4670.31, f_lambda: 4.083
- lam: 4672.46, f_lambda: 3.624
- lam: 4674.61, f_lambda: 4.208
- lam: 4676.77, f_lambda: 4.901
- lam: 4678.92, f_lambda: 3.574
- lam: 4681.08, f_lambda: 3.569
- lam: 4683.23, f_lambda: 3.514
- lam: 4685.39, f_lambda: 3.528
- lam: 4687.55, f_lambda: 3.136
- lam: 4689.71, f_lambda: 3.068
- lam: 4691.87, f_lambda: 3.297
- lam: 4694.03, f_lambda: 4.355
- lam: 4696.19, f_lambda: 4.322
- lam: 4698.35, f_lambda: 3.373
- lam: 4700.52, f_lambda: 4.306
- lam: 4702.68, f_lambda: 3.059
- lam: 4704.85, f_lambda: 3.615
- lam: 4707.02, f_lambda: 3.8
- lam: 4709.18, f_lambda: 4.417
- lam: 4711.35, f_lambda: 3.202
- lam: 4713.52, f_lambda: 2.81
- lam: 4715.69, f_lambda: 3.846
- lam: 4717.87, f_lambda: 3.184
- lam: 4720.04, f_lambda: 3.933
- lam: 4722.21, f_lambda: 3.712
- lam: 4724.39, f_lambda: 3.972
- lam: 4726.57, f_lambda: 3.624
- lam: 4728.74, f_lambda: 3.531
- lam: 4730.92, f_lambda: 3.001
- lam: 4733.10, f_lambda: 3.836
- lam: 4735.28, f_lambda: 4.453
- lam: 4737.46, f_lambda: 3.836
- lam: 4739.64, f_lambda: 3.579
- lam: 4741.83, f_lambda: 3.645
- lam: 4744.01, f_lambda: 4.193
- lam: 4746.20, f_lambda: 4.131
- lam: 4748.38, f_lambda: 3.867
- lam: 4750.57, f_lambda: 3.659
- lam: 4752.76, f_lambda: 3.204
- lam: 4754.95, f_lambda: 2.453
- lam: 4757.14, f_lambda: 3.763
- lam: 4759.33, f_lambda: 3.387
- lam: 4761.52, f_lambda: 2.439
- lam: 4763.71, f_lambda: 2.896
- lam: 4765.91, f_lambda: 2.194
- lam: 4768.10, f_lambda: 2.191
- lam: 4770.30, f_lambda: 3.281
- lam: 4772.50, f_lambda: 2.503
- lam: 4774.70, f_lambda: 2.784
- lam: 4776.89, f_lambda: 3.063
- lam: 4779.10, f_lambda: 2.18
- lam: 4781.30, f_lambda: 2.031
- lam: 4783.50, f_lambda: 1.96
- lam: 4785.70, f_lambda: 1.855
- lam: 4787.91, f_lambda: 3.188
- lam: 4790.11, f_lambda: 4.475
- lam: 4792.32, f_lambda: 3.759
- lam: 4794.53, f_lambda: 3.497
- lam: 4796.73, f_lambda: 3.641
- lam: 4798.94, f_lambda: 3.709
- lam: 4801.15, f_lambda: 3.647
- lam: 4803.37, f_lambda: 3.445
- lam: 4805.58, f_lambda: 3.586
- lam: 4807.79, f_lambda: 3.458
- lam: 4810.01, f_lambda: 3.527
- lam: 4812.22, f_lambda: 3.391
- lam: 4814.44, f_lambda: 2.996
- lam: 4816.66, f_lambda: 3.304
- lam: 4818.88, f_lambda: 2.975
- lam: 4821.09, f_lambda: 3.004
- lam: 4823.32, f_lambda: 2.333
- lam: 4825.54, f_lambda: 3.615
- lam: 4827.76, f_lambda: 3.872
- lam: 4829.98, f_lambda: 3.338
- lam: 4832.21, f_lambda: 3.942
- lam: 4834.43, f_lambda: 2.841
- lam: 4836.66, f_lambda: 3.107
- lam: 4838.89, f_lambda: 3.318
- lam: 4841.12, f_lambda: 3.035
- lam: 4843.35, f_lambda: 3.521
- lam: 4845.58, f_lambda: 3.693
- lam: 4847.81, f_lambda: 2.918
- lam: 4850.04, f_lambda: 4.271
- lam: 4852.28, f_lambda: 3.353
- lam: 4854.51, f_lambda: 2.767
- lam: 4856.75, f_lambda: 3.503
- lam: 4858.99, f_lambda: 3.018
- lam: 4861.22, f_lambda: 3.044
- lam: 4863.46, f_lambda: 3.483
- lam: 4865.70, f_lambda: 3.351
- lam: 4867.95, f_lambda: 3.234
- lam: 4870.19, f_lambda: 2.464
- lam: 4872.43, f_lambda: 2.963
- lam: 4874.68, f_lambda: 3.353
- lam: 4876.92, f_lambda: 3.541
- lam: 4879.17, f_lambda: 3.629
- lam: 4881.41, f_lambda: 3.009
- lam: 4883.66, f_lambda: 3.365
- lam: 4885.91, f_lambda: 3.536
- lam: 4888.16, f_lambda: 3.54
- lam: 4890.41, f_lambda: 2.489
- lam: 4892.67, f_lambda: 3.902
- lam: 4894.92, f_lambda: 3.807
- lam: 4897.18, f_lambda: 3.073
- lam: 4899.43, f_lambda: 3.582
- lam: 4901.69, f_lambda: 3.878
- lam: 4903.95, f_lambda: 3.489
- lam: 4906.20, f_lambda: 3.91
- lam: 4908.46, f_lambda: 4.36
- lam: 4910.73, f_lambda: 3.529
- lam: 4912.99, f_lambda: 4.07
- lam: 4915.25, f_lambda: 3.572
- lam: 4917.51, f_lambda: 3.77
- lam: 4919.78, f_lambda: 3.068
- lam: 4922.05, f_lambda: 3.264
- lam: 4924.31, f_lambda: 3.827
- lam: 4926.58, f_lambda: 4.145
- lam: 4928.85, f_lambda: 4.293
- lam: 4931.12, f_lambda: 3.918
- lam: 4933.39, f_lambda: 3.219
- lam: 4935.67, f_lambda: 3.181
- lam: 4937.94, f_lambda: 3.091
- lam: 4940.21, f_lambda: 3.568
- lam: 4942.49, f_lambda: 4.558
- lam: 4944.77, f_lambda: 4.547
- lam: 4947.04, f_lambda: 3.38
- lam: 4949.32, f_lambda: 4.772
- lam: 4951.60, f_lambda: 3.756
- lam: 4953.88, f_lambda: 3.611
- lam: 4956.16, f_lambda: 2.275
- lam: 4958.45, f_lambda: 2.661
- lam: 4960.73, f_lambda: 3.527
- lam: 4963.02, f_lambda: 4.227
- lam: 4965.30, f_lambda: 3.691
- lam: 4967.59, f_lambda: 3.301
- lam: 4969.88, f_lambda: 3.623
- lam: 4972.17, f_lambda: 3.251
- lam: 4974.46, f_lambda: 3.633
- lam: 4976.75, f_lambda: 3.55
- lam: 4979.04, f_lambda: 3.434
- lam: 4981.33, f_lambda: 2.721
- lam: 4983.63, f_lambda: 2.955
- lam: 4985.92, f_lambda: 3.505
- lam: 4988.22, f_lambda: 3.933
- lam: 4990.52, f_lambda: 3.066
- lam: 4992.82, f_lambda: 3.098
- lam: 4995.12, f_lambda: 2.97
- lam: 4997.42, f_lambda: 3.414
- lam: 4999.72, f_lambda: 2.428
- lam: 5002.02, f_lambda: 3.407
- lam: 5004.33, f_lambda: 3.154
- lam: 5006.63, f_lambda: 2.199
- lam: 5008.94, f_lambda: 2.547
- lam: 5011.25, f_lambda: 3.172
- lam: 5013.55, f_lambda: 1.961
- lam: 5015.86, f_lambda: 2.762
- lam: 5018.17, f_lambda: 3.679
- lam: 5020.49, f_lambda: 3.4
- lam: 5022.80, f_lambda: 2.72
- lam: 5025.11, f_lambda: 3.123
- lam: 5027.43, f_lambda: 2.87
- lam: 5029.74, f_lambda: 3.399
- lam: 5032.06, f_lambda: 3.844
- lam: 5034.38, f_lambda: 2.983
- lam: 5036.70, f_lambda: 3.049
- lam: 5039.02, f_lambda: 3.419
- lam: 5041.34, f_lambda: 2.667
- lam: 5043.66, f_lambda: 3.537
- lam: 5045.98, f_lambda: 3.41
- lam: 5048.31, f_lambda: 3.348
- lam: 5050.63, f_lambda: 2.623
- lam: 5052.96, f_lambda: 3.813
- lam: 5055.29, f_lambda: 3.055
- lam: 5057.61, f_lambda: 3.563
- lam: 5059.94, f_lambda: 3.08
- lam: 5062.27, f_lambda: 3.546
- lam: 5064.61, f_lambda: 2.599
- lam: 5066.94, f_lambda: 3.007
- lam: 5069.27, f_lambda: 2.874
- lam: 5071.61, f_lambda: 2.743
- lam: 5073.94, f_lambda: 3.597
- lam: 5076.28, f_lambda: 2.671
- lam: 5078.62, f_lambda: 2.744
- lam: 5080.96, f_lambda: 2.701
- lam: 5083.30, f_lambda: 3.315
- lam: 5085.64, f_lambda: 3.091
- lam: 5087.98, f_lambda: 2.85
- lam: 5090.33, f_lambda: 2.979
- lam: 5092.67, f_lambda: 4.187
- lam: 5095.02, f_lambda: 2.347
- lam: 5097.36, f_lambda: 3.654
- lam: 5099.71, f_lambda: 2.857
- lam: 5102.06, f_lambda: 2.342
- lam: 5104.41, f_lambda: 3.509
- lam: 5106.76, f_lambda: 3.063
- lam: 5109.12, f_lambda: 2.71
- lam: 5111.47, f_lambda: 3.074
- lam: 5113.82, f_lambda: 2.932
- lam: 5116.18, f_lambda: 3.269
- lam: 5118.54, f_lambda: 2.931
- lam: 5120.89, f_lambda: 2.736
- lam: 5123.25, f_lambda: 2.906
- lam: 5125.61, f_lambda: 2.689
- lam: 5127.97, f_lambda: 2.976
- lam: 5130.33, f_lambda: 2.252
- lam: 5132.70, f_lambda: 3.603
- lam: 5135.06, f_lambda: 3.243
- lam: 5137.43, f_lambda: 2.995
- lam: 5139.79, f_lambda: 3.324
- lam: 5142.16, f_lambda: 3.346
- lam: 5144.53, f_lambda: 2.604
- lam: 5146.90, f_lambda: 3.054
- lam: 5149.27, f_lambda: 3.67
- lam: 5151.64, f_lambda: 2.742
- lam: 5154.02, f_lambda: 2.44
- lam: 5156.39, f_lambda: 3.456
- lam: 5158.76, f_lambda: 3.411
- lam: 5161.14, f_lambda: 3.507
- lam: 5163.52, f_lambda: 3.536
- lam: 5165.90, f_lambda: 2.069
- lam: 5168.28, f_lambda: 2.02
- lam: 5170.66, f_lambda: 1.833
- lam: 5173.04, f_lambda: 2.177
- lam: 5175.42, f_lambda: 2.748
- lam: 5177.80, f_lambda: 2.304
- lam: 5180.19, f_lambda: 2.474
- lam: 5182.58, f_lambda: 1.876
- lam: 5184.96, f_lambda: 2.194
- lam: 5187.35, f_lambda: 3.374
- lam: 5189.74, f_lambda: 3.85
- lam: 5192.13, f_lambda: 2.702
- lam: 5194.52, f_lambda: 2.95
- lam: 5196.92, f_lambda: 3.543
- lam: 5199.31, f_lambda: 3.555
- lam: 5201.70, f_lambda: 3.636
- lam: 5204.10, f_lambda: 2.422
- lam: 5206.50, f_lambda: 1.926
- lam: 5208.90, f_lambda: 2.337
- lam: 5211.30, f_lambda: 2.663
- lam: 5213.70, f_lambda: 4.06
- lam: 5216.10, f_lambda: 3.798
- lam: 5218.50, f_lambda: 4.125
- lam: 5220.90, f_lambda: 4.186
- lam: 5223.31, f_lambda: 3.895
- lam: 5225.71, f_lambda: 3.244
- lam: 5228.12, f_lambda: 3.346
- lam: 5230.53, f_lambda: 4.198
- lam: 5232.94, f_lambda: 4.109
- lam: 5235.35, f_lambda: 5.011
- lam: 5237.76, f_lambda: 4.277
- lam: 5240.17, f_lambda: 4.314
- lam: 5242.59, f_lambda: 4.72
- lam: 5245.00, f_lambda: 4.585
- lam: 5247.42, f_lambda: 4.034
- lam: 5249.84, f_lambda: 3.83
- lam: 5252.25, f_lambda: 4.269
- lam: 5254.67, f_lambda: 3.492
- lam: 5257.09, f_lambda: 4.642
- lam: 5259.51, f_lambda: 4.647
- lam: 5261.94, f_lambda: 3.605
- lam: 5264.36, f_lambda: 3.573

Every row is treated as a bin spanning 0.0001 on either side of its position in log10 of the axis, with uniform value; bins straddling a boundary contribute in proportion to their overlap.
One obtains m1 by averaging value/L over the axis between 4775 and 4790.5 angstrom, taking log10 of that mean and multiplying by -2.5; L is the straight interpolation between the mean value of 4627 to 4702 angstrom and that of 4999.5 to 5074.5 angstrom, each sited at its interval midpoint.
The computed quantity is 0.31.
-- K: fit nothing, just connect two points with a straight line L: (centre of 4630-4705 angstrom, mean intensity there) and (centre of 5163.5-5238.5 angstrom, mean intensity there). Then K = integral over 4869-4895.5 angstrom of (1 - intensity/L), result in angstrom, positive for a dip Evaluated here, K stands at 0.9 angstrom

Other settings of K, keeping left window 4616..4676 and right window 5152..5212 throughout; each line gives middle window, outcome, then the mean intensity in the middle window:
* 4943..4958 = -2.7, 3.71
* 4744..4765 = 0.8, 3.35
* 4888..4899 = -0.4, 3.36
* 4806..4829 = 0.7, 3.26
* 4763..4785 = 6.1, 2.49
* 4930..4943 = -1.5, 3.54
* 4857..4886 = 0.4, 3.23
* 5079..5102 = -1.2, 3.06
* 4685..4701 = -0.4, 3.66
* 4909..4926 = -2.3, 3.63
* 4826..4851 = -0.8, 3.44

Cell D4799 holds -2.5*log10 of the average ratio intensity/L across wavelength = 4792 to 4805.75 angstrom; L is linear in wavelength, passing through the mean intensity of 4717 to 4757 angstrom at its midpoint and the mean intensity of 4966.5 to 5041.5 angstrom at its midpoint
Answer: -0.02 mag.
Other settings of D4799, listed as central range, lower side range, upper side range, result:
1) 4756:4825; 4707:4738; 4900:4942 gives 0.202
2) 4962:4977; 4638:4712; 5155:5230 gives -0.102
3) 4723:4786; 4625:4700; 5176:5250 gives 0.135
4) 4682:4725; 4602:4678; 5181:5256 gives 0.026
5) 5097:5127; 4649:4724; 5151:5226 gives 0.043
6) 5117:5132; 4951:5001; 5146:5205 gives 0.070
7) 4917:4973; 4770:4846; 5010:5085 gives -0.155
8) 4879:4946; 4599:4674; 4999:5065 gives -0.118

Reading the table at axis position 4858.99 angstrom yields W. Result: 3.018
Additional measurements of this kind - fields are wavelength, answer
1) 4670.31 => 4.083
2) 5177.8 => 2.304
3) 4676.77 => 4.901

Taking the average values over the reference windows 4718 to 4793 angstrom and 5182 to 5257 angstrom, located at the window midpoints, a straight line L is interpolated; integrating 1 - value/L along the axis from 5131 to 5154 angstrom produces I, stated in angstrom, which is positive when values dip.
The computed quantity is 2.74 angstrom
